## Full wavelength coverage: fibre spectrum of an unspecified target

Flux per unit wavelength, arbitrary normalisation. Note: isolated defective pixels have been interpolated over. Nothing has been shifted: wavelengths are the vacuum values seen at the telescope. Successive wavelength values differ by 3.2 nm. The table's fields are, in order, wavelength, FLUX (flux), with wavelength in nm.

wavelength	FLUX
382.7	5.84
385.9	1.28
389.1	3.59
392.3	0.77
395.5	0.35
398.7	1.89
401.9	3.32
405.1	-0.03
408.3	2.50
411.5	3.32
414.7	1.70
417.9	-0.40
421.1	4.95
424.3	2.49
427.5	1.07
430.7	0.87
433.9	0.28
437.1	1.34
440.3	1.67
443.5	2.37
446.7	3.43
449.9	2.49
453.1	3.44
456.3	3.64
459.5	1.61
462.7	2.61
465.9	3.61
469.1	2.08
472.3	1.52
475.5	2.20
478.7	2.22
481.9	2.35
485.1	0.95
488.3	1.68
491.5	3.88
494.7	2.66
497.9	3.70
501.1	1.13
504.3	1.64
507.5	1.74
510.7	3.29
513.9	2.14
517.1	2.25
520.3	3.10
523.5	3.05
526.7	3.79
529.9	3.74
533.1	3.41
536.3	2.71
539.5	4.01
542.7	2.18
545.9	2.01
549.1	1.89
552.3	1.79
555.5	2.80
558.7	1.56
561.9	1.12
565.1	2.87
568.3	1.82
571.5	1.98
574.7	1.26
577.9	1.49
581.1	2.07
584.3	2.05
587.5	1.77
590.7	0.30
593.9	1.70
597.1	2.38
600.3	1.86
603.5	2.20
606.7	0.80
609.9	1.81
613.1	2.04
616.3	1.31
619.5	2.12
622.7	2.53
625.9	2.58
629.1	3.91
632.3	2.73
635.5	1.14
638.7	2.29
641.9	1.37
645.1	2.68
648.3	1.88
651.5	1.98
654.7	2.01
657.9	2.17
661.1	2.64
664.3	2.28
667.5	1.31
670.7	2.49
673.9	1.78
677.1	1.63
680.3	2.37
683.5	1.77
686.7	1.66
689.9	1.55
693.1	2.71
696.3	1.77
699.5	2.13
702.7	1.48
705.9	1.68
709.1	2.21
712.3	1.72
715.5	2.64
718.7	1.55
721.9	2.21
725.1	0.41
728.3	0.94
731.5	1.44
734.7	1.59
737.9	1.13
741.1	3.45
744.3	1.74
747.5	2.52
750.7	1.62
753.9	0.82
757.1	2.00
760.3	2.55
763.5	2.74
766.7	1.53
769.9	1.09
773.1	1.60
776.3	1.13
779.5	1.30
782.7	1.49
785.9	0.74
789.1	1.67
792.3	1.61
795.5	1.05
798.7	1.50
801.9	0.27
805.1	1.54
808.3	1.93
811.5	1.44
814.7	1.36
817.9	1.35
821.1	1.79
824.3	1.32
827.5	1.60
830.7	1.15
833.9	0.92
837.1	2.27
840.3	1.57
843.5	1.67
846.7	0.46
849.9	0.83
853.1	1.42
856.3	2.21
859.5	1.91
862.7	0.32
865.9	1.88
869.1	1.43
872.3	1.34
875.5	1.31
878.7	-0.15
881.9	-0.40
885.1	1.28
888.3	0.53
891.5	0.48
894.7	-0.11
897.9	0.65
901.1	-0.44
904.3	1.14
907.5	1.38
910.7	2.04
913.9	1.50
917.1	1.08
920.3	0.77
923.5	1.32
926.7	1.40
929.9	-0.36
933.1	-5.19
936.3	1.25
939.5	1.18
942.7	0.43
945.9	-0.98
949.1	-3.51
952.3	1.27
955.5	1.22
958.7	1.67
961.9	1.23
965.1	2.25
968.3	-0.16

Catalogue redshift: 1.338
